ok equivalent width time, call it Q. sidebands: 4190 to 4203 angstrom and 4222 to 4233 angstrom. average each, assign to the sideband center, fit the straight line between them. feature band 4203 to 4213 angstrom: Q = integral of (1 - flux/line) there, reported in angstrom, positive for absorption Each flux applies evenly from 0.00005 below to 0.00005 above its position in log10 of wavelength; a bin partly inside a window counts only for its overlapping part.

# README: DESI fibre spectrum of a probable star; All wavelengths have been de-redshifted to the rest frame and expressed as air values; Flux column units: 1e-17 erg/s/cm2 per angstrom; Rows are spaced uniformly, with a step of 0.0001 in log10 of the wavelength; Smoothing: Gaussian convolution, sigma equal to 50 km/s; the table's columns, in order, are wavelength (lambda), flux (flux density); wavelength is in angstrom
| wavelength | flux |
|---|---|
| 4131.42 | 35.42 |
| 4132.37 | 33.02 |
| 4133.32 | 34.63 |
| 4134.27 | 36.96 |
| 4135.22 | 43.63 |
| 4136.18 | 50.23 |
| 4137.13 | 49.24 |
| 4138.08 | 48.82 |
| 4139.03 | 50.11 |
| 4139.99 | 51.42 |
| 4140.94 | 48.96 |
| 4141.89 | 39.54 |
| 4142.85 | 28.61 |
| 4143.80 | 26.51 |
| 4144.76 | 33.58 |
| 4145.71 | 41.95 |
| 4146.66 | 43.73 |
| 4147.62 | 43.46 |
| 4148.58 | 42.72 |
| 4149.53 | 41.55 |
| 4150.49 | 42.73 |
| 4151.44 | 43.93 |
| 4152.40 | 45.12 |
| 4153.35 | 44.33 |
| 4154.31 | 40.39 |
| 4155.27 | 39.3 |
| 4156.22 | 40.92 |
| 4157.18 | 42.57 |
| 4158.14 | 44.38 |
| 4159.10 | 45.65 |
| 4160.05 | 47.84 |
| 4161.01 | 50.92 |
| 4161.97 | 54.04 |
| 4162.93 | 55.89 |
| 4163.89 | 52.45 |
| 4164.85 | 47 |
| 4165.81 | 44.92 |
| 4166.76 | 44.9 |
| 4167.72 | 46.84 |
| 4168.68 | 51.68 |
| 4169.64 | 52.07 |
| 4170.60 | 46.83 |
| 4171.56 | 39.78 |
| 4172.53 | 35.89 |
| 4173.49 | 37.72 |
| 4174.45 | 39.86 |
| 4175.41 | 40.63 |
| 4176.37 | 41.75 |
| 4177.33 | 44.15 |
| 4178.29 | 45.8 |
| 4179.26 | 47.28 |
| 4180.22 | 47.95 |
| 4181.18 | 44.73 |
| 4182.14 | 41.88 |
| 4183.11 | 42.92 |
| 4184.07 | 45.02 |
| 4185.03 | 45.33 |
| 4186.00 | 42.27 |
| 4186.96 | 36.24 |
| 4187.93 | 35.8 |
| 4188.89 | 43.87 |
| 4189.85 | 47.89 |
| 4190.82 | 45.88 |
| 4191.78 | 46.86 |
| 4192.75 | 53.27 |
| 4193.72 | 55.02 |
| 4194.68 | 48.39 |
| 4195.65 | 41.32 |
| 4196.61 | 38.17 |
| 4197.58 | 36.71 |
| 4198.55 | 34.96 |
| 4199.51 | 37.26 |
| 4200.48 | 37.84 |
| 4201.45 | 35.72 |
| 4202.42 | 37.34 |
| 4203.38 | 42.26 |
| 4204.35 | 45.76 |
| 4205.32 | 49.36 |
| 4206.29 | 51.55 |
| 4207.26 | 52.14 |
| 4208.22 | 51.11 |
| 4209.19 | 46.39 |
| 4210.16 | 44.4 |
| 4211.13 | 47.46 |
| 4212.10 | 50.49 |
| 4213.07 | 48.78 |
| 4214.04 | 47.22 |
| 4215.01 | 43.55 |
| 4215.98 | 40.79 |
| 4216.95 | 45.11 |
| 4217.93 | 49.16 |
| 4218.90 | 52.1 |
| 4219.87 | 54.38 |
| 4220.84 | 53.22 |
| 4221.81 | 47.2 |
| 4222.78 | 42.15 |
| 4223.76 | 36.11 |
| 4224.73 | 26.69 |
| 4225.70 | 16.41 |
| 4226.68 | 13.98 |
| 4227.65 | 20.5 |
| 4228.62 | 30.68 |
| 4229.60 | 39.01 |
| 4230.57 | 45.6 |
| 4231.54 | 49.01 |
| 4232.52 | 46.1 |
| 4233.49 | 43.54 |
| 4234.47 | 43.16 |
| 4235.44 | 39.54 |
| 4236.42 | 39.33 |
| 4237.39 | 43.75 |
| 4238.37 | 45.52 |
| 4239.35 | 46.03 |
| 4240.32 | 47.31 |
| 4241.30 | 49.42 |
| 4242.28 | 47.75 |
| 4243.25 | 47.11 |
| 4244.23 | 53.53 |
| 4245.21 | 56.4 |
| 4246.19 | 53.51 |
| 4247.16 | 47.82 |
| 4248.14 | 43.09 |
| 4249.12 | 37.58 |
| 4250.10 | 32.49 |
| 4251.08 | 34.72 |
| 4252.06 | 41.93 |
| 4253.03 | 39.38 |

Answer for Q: -2.3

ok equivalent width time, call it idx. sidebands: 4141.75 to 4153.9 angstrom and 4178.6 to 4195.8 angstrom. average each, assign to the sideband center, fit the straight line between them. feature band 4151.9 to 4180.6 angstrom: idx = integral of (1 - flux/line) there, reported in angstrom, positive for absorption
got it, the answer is -2.0 angstrom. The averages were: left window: 39.8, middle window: 45.3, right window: 45.2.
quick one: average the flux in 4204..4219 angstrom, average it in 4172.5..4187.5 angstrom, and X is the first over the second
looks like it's 1.12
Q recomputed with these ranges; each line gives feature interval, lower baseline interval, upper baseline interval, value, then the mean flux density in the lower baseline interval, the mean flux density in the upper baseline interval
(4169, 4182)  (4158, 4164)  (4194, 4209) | 1.14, 50.3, 42.9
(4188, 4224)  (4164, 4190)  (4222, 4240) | -4.59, 43.8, 37.3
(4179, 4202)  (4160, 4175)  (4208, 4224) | 1.93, 46.7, 47.1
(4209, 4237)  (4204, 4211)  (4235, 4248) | 3.90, 48.7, 47.4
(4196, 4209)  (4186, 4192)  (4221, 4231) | -1.24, 42.6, 32.5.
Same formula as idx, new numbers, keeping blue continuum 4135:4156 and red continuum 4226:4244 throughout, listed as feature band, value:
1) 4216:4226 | -0.4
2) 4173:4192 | -0.5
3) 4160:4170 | -1.8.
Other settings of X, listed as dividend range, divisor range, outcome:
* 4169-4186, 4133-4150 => 1.04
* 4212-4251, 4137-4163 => 0.98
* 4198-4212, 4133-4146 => 1.05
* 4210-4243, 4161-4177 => 0.92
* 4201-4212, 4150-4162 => 1.04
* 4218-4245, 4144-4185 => 0.94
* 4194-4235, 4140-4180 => 0.96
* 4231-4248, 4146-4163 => 1.05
